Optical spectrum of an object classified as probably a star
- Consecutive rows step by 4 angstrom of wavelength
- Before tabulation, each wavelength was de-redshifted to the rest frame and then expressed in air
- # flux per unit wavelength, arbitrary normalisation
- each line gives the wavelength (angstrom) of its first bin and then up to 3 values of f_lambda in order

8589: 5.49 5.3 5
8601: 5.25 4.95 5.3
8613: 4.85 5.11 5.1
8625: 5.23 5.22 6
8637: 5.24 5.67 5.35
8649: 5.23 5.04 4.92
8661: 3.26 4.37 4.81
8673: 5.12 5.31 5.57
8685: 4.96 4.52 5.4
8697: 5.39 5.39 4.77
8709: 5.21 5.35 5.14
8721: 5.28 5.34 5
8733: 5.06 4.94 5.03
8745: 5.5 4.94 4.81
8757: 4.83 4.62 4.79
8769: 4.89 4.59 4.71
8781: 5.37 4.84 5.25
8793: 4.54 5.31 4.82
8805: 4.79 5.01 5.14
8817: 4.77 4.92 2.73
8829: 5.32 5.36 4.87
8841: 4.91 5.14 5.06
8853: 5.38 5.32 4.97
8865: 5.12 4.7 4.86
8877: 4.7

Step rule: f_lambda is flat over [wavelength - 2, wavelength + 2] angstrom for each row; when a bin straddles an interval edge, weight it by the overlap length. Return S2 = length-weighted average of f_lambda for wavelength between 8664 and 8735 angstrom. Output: 5.12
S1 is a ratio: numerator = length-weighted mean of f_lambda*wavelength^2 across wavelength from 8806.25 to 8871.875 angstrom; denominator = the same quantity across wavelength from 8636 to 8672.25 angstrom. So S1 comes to 1.05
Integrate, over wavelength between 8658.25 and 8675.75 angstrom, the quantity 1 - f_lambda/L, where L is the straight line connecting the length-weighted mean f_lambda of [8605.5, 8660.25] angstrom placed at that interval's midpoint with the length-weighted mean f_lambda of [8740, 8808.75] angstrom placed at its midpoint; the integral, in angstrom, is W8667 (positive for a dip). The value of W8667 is 2.3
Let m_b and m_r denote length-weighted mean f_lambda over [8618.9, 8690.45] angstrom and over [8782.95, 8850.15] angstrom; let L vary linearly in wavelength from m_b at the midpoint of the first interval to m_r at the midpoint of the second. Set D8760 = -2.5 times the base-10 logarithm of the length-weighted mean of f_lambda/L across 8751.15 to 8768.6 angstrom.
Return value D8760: 0.04 mag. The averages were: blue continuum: 5.06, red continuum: 4.87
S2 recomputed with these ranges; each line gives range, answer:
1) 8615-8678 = 5.06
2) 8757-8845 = 4.84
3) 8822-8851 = 4.78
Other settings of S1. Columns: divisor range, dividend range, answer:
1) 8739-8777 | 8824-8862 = 1.04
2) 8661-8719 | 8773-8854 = 1.00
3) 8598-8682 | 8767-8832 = 0.98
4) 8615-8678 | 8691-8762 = 1.03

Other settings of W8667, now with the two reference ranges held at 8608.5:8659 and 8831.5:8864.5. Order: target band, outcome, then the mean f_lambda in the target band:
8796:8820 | 0.9 angstrom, 4.96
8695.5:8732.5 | 0.0 angstrom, 5.2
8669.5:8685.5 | 0.0 angstrom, 5.23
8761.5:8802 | 2.0 angstrom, 4.9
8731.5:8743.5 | 0.4 angstrom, 5.03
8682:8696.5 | 0.5 angstrom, 5.05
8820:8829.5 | 1.9 angstrom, 4.1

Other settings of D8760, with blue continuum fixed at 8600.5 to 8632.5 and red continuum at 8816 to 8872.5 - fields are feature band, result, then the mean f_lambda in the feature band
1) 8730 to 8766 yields 0.013 mag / 4.95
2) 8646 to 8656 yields -0.003 mag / 5.13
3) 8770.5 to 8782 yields 0.028 mag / 4.85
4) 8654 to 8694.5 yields 0.060 mag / 4.82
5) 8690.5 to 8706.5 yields -0.034 mag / 5.23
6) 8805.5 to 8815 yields -0.020 mag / 5.03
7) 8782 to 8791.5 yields -0.019 mag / 5.05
